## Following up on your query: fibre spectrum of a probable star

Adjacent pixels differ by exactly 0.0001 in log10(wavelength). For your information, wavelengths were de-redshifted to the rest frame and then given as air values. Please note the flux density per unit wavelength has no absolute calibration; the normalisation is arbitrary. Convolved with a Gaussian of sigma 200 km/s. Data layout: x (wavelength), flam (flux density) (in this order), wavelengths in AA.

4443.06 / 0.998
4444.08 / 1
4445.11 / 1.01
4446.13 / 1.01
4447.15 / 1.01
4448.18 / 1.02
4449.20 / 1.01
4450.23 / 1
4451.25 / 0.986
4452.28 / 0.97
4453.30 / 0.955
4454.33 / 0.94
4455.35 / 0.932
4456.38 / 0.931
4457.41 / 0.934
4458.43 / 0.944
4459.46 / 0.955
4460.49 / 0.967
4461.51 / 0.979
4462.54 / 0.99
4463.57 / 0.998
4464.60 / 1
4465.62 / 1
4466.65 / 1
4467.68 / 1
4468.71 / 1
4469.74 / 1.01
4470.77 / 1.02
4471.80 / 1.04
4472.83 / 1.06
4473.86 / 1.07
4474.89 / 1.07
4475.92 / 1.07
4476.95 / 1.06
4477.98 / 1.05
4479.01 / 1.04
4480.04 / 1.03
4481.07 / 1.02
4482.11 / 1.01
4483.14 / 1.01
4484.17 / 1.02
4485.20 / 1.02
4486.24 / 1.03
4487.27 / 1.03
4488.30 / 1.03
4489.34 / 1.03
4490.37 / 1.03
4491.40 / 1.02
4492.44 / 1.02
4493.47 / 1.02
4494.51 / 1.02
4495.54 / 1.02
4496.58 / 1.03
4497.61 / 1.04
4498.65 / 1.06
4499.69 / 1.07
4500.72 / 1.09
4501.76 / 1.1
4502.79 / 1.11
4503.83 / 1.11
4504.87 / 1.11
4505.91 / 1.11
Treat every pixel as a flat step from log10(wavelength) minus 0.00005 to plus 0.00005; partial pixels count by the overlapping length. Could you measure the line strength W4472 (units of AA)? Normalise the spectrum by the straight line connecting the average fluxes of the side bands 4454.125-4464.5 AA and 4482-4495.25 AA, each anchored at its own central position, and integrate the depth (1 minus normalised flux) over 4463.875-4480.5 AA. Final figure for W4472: -0.8 AA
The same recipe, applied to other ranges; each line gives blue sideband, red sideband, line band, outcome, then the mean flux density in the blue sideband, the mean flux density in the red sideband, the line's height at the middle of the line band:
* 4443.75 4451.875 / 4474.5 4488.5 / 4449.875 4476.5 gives 0.67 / 1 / 1.04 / 1.02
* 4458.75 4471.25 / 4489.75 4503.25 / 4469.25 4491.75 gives -0.34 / 0.992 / 1.05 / 1.02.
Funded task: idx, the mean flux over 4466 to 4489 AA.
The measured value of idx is 1.03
